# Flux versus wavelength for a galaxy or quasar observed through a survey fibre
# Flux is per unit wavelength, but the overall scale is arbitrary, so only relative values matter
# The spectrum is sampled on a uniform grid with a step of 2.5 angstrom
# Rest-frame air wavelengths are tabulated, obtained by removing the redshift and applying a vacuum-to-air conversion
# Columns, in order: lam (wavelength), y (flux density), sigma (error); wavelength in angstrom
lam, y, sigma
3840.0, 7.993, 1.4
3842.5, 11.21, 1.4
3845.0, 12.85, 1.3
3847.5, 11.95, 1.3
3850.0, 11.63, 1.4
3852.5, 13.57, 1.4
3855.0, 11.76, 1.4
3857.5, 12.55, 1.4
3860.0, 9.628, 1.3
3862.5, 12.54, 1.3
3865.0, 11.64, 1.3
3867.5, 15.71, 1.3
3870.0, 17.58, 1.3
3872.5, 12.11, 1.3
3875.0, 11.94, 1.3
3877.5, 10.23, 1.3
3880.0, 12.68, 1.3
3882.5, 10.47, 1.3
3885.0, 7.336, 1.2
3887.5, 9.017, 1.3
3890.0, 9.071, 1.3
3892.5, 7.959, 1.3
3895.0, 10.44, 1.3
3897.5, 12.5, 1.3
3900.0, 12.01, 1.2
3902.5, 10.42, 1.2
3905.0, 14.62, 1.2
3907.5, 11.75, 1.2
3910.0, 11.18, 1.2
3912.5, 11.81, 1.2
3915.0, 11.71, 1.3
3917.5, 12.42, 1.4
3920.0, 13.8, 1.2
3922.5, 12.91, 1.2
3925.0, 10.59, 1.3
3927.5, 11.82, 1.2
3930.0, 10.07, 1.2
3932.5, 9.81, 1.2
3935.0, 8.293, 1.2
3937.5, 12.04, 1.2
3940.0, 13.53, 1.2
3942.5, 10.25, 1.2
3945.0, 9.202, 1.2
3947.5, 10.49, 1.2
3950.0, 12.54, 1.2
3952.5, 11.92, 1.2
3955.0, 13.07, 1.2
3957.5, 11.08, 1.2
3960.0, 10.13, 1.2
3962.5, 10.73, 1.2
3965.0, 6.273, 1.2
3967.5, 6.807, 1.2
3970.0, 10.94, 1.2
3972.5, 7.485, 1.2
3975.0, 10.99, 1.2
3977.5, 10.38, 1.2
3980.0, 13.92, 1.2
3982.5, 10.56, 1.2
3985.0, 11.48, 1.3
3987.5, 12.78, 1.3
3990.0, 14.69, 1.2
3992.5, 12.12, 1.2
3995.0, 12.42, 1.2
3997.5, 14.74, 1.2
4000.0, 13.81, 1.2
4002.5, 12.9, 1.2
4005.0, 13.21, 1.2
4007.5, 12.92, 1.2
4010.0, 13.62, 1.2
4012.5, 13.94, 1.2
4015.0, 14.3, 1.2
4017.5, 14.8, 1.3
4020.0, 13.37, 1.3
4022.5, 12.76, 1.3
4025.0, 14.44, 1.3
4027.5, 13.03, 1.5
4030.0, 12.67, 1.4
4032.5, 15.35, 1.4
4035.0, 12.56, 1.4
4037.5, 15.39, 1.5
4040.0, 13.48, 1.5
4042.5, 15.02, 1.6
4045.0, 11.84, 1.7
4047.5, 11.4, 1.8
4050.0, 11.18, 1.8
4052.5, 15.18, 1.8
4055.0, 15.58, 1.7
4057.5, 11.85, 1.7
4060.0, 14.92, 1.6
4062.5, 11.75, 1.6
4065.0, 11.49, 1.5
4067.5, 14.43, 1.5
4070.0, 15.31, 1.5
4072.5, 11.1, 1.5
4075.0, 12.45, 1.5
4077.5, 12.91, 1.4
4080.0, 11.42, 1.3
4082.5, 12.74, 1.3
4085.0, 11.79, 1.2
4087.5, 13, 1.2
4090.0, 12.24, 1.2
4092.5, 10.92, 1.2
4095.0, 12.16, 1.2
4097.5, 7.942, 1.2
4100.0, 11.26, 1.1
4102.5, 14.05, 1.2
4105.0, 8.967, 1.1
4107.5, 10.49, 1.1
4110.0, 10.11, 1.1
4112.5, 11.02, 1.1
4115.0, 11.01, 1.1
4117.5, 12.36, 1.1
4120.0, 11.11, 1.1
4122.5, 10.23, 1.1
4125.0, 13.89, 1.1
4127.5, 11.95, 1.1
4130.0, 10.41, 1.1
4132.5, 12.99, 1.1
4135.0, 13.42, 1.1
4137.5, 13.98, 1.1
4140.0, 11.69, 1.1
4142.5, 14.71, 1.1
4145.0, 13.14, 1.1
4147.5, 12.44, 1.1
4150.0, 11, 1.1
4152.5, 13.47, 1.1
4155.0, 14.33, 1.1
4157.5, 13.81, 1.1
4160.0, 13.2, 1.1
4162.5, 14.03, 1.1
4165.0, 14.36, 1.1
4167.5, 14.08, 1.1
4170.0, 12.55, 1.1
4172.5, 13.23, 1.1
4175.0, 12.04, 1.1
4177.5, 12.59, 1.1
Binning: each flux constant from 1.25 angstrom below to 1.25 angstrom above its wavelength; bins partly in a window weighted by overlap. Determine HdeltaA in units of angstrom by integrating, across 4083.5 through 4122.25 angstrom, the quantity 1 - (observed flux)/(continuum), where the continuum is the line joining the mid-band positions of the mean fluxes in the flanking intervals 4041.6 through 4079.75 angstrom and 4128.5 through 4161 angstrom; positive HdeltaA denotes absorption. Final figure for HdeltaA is 5.3 angstrom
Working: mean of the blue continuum 13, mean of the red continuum 13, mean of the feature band 11.2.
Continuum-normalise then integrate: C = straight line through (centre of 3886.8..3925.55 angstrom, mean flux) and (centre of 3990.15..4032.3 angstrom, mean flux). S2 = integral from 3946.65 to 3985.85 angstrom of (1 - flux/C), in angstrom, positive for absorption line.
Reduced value 6.5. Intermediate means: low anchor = 11.4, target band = 10.5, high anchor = 13.5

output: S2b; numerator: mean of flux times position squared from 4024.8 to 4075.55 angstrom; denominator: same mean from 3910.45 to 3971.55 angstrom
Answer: 1.3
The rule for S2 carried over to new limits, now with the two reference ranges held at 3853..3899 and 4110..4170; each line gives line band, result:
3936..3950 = 0.7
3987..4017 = -3.7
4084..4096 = 0.4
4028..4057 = -3.2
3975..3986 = 0.4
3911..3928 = -0.7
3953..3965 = 1.1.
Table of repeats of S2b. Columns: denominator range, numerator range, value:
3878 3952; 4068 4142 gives 1.18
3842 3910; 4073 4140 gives 1.13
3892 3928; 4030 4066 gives 1.21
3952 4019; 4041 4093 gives 1.12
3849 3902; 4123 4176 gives 1.30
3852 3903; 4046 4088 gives 1.23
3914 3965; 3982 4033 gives 1.23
